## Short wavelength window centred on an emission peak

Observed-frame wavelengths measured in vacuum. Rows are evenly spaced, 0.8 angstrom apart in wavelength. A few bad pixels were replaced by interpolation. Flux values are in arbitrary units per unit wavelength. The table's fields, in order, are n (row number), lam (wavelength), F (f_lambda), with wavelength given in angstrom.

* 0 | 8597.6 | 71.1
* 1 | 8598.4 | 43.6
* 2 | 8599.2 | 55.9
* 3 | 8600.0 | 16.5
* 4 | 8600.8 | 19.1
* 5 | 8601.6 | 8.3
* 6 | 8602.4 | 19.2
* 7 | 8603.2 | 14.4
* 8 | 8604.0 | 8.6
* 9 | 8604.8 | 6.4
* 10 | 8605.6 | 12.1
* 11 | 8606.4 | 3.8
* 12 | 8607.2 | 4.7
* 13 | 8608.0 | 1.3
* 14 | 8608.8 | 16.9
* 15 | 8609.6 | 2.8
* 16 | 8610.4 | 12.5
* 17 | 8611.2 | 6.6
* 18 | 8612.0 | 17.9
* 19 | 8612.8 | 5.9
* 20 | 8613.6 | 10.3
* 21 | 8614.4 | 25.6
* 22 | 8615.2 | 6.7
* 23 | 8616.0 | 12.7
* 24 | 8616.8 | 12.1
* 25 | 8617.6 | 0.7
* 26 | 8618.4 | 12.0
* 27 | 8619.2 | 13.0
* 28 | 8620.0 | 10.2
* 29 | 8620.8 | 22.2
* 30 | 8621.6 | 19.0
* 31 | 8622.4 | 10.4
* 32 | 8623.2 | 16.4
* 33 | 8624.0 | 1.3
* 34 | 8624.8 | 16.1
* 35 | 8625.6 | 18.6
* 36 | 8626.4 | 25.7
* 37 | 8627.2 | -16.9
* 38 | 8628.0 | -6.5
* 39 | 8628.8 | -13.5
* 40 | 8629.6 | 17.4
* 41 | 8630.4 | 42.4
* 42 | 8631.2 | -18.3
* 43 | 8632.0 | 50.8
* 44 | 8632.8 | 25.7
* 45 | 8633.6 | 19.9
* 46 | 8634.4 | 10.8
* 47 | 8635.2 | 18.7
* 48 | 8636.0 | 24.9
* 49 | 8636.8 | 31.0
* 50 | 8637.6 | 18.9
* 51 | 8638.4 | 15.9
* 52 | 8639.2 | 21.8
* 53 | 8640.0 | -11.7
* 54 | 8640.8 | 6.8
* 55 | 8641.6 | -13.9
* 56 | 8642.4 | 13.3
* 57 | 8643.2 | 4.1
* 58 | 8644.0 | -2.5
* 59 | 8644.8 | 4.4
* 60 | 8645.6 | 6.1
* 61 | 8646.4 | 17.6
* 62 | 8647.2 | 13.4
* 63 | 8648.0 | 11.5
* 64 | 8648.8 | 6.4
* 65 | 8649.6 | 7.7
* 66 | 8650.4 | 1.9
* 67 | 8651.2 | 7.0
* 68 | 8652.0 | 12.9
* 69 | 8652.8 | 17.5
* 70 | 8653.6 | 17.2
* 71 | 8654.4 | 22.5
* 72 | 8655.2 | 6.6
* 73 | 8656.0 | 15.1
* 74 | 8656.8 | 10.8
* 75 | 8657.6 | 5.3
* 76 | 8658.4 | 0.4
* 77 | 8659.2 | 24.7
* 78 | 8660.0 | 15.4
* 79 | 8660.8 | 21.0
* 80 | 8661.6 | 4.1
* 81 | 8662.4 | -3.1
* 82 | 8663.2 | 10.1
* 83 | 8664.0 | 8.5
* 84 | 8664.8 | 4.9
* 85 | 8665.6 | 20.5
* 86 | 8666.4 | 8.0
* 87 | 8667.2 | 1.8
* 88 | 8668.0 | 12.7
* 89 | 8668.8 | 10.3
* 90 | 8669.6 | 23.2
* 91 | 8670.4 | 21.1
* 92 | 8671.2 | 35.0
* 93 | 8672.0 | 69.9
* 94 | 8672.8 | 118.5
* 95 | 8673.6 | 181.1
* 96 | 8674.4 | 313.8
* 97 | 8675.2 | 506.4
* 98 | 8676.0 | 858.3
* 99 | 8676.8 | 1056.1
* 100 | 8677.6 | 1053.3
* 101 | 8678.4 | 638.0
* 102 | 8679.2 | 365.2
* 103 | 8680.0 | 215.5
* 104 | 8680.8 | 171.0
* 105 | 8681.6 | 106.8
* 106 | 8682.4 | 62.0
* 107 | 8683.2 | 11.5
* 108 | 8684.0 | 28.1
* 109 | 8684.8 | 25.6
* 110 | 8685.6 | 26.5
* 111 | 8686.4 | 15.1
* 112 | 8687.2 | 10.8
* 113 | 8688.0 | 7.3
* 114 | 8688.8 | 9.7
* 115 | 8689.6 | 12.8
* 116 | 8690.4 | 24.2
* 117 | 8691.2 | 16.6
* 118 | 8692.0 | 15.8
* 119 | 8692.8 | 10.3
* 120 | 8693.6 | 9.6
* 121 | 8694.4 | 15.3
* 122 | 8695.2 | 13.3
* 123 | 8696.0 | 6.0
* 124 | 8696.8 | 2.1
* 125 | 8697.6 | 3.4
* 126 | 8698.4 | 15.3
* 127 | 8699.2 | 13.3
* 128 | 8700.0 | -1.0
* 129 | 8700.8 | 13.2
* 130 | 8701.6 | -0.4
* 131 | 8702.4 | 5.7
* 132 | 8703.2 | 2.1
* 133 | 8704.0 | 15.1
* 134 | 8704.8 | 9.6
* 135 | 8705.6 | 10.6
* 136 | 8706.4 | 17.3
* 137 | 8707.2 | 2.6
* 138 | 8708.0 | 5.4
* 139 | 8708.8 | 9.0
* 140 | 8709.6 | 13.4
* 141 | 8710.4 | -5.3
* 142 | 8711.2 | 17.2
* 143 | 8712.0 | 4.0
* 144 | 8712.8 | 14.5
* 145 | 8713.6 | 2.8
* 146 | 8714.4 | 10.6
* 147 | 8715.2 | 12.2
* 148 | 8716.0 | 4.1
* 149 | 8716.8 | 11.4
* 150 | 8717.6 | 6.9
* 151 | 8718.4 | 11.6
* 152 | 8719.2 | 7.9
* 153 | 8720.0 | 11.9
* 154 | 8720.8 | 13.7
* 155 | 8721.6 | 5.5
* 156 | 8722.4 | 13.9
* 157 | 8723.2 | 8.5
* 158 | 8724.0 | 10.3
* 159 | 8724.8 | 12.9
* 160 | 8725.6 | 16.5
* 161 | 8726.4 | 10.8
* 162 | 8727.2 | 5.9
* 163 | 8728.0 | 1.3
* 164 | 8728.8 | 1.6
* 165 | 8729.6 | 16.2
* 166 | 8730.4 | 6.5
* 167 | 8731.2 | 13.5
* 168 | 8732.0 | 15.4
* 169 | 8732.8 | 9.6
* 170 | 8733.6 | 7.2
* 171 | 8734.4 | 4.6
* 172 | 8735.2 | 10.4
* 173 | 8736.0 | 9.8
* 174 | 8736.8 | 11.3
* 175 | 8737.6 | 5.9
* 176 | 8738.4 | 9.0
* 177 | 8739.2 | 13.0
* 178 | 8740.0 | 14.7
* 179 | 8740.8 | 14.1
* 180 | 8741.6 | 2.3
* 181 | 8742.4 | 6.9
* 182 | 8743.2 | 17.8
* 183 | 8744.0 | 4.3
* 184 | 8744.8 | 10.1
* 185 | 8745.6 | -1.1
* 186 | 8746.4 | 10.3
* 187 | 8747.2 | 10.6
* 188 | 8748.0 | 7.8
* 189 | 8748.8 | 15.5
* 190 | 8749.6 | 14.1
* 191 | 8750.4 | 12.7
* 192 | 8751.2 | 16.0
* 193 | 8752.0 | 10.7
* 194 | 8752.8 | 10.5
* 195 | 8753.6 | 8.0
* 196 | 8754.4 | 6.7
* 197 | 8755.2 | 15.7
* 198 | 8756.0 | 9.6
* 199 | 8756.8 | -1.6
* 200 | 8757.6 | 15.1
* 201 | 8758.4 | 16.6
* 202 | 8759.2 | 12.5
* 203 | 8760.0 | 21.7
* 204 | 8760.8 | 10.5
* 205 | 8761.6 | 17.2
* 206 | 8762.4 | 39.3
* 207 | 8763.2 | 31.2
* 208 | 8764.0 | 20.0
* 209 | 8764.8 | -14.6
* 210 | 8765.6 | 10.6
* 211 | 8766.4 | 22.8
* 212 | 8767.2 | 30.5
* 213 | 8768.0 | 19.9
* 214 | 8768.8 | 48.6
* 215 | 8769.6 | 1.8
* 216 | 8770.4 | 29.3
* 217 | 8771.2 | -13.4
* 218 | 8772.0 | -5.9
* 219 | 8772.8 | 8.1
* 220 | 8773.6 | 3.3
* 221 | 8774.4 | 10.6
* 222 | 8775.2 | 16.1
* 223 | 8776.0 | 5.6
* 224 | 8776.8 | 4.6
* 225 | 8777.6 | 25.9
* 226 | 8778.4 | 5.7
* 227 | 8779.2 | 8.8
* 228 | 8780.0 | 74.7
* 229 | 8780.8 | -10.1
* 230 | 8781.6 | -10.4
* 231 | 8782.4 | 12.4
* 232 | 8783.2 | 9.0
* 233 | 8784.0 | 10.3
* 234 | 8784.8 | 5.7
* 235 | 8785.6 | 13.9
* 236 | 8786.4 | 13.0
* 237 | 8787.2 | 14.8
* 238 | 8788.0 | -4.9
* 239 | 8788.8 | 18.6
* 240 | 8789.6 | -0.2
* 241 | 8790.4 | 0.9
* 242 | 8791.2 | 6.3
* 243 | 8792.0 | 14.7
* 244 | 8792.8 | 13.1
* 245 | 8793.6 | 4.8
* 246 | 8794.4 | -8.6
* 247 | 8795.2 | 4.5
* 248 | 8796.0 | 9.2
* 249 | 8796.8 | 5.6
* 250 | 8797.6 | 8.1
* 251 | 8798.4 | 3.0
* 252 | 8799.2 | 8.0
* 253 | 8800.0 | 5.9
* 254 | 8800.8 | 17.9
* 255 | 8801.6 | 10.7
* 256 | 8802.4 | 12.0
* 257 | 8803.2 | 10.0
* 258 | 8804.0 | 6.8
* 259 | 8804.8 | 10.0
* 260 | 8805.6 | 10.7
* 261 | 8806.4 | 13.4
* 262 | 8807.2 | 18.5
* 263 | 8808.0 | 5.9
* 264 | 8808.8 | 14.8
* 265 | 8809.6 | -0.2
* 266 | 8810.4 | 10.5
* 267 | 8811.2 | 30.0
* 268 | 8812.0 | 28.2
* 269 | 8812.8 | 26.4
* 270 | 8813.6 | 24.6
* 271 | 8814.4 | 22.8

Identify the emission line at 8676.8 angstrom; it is [O III] 5007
